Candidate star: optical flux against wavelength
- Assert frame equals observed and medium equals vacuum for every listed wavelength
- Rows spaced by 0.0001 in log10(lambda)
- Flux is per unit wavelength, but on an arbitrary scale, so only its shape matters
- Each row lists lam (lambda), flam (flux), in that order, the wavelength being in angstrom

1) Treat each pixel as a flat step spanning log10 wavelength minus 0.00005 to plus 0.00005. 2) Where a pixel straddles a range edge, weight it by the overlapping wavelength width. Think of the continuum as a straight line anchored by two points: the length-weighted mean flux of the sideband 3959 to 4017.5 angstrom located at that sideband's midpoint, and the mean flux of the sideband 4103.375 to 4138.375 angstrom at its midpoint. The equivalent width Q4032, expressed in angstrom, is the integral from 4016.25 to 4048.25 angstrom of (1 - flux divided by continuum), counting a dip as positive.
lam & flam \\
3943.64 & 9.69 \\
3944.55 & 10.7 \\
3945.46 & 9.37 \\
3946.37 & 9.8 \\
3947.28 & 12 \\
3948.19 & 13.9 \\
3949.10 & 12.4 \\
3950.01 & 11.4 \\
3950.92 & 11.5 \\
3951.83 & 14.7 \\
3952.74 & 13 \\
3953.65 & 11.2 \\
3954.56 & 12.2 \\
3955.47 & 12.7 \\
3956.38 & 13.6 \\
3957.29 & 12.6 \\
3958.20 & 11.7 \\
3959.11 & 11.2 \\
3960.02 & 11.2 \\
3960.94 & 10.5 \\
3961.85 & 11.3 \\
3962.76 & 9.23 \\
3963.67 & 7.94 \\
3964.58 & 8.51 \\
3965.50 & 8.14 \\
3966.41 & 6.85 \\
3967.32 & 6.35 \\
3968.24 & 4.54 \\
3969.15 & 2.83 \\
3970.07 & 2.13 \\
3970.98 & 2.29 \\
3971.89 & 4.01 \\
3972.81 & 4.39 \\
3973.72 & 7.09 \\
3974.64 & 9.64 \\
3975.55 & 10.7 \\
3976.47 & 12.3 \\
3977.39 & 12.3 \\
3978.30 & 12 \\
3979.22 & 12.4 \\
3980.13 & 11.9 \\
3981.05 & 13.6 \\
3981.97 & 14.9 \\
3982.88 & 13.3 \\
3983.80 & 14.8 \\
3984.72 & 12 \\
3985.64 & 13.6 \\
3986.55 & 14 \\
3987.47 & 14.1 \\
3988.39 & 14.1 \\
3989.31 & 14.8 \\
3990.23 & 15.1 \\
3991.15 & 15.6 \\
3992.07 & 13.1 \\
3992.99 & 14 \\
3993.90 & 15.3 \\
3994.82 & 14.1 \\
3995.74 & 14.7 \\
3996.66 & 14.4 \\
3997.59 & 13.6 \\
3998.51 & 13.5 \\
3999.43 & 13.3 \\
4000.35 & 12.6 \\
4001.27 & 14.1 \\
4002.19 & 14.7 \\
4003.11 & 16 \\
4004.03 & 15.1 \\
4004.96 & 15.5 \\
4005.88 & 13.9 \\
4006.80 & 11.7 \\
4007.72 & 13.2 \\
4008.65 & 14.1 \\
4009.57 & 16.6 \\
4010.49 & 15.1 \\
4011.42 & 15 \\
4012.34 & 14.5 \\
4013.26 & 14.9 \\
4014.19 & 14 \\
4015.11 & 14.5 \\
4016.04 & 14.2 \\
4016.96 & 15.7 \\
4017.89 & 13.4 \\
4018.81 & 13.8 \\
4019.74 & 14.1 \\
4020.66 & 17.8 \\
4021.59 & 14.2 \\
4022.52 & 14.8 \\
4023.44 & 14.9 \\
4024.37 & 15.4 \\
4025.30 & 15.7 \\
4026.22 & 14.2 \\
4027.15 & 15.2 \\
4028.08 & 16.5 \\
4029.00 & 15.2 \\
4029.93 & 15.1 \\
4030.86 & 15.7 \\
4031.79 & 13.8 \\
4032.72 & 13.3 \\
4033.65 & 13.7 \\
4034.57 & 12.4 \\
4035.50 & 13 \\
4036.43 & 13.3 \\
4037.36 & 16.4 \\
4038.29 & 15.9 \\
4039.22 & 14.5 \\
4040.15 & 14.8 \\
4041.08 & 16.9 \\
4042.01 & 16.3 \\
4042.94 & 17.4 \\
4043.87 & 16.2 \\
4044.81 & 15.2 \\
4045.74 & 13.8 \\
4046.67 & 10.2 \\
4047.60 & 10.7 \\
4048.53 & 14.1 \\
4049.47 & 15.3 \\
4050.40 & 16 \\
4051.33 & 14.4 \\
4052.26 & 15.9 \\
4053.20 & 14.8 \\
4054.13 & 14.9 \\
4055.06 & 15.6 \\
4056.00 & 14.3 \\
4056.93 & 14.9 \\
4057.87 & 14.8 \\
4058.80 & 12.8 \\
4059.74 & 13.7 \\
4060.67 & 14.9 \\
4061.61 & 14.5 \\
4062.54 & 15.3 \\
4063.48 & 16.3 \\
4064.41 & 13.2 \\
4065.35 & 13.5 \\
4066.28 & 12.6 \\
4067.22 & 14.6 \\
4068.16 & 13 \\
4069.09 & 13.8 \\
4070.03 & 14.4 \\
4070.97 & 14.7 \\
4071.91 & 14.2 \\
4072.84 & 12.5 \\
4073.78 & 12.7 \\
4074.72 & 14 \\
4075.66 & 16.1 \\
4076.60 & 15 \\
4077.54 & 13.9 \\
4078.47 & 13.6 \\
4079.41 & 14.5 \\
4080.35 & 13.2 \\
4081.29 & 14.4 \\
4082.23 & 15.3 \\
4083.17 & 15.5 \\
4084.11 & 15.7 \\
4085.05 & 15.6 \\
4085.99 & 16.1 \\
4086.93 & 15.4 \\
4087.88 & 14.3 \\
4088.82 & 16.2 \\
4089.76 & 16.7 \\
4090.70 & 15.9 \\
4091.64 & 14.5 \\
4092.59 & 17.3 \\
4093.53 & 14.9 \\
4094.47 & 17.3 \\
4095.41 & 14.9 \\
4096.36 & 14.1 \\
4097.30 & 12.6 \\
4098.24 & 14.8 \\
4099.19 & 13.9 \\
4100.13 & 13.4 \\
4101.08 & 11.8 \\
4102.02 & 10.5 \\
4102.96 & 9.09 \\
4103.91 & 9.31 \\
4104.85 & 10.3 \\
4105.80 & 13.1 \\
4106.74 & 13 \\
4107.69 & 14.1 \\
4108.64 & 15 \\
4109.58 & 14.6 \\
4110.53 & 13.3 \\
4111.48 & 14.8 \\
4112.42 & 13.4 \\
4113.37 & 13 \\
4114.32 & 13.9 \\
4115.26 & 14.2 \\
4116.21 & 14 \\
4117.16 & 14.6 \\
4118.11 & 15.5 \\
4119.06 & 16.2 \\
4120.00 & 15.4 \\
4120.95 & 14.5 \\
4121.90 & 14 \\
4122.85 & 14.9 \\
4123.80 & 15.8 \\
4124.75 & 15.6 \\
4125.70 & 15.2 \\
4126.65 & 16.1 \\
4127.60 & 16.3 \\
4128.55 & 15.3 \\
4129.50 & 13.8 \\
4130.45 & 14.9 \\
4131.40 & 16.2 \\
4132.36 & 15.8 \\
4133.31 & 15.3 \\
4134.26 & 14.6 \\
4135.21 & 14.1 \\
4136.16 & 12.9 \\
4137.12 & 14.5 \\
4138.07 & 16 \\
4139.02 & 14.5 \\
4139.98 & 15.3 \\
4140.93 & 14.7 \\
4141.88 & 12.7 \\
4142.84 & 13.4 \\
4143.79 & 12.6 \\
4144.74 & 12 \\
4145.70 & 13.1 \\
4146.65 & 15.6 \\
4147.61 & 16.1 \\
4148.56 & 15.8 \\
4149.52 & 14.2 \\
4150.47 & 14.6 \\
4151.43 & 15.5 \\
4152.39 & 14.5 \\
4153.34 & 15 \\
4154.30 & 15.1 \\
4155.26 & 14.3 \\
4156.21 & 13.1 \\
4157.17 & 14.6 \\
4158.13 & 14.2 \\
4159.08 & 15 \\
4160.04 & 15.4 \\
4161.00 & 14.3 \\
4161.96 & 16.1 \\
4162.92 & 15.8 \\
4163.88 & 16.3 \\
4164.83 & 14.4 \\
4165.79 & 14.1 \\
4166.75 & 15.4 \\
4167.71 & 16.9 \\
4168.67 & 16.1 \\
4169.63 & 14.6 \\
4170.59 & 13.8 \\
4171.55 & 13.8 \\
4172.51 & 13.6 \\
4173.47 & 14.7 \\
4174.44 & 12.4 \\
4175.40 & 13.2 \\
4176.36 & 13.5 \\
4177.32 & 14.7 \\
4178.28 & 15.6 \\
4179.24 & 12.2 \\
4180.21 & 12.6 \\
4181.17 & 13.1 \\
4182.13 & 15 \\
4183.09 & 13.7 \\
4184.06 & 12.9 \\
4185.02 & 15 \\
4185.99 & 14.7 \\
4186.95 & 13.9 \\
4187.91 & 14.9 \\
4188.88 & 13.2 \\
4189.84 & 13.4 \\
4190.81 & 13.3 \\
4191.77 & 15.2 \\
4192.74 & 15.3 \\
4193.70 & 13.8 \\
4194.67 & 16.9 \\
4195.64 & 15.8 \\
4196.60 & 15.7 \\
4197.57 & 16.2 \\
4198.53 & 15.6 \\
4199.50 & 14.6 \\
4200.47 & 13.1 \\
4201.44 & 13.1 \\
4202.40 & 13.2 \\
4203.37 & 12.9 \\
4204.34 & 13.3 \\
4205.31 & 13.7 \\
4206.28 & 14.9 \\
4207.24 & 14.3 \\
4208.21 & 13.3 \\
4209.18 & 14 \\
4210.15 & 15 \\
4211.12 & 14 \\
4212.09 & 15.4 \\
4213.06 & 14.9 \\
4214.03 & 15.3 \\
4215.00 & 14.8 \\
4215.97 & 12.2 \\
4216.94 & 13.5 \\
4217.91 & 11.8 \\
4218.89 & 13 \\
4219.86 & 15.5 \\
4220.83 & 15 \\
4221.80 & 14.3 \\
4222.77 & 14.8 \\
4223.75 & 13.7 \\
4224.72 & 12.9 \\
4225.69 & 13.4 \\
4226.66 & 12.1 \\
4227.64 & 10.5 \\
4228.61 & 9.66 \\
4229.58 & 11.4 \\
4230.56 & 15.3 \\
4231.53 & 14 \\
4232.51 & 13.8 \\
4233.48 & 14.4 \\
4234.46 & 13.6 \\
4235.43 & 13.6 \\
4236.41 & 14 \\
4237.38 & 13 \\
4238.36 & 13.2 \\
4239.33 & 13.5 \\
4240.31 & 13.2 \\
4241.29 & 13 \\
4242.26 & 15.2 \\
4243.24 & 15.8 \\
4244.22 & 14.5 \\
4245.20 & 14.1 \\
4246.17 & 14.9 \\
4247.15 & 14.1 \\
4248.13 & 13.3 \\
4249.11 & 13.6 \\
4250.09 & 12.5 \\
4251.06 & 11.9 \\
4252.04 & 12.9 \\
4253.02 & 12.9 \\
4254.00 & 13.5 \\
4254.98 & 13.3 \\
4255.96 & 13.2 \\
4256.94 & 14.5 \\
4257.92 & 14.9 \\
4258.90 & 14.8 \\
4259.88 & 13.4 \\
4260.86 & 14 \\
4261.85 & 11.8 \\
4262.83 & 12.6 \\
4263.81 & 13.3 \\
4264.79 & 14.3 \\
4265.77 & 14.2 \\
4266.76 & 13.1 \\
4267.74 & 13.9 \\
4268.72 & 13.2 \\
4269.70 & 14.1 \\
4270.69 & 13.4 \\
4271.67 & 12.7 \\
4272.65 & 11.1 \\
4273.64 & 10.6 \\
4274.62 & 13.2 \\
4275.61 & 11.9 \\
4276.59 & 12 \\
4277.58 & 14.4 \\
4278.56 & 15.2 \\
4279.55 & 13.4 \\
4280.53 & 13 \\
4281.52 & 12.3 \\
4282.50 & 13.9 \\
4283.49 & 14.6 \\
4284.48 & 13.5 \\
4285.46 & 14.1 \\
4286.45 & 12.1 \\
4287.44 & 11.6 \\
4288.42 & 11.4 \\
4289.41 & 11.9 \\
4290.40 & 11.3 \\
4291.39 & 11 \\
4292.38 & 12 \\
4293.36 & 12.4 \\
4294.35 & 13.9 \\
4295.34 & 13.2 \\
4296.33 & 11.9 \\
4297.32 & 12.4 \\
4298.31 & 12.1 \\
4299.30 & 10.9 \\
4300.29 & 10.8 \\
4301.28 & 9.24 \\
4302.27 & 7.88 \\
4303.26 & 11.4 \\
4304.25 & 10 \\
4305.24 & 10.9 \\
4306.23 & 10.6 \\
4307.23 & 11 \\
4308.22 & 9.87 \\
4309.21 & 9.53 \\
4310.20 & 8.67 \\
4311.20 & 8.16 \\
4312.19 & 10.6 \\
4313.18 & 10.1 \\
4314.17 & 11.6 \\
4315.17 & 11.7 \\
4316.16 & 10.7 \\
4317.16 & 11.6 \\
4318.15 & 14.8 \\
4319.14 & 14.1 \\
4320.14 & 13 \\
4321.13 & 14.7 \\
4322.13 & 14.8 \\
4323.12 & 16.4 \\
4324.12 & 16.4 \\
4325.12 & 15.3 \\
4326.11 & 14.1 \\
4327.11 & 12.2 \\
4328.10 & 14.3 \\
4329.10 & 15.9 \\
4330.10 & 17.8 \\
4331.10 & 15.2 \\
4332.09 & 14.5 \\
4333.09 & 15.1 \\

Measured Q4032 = -4.61 angstrom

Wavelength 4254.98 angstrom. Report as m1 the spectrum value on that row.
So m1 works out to 13.3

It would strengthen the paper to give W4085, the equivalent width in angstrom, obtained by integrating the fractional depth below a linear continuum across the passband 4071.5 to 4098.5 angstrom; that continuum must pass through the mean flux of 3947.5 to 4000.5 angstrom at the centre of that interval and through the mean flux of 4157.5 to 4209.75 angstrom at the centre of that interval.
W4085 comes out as -4.0 angstrom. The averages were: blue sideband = 11.4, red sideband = 14.4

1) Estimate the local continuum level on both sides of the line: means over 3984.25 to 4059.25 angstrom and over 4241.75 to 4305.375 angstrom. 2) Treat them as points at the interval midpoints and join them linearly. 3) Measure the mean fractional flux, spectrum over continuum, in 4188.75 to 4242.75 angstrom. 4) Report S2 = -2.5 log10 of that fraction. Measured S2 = -0.05 mag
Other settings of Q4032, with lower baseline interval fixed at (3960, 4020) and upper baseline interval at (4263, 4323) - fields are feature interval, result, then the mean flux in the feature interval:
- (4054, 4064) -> -2.10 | 14.7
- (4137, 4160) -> -4.32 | 14.5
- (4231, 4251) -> -2.71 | 13.8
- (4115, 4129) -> -3.48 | 15.2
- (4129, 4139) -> -2.16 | 14.8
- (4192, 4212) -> -3.76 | 14.5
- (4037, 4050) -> -2.86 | 14.8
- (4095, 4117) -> -1.71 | 13.1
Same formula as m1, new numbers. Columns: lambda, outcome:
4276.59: 12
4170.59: 13.8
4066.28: 12.6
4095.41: 14.9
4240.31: 13.2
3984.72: 12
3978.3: 12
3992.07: 13.1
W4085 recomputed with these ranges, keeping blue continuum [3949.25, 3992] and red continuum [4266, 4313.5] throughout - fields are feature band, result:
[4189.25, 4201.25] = -3.4 angstrom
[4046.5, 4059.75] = -3.8 angstrom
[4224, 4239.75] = -1.8 angstrom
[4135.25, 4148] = -3.0 angstrom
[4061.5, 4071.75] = -2.8 angstrom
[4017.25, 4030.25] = -4.8 angstrom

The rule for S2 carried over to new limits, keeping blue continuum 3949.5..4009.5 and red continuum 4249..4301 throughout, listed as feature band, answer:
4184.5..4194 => -0.140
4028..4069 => -0.205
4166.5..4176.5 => -0.152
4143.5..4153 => -0.166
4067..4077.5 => -0.163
